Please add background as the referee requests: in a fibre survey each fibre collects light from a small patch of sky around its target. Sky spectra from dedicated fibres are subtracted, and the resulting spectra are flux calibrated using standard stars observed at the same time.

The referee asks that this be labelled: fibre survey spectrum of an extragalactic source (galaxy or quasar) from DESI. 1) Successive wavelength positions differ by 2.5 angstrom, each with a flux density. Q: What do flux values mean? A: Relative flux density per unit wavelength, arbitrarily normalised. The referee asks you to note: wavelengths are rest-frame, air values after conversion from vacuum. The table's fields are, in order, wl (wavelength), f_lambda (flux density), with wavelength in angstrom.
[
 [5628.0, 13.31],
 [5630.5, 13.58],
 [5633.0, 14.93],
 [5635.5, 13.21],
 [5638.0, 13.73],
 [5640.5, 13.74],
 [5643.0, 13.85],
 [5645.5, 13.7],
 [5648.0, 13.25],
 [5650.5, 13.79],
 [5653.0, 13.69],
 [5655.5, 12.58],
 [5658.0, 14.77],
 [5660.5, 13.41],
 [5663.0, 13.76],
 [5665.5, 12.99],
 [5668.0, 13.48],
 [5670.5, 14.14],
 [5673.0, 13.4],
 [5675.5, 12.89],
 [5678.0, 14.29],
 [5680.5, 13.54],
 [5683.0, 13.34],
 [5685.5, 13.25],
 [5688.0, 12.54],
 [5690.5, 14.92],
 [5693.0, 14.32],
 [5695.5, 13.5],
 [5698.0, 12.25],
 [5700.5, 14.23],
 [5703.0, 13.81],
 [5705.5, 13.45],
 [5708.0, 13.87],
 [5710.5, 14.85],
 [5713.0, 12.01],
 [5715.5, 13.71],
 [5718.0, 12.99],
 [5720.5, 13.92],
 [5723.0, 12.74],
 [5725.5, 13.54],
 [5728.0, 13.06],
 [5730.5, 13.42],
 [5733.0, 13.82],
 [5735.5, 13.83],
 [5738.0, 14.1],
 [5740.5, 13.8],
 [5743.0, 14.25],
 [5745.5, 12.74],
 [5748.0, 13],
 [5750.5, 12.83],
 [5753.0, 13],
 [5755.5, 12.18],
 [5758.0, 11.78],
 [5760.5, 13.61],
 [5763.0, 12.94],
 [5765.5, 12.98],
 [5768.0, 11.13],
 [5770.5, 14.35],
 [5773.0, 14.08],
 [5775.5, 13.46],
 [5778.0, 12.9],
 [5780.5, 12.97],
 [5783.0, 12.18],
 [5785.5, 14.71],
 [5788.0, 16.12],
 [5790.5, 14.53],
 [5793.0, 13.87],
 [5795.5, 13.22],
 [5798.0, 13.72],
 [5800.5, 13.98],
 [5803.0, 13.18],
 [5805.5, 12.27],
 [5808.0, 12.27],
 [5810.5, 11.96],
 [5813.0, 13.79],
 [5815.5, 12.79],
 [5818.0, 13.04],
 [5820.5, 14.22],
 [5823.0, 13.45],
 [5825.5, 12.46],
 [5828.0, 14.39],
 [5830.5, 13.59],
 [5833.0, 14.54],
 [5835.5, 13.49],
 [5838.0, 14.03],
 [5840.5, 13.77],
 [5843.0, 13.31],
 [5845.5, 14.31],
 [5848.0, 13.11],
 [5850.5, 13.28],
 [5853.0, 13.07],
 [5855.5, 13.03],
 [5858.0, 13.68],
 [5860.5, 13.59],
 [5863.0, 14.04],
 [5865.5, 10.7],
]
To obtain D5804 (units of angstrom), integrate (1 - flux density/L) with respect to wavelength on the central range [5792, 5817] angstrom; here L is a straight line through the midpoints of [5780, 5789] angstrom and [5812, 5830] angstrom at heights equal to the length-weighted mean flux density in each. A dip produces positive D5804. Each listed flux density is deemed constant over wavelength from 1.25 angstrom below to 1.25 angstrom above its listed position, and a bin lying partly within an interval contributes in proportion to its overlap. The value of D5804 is 1.1 angstrom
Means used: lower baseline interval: 14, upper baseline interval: 13.4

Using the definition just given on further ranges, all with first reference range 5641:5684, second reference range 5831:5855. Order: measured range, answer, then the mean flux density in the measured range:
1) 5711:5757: 1.06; 13.3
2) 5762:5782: 0.77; 13.1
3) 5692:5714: 0.00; 13.6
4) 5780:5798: -0.46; 14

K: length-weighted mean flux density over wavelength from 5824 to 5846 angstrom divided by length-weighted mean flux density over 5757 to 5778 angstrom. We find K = 1.1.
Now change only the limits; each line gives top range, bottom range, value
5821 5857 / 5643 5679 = 1.00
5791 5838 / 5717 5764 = 1.01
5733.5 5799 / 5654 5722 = 0.99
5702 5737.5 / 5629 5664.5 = 0.99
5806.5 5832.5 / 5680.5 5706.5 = 0.98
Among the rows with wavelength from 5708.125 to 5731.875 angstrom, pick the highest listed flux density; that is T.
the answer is 14.85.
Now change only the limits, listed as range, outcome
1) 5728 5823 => 16.12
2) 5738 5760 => 14.25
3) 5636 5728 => 14.92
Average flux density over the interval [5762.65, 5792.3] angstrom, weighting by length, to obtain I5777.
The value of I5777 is 13.6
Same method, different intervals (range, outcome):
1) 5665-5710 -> 13.6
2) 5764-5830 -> 13.4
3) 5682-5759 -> 13.4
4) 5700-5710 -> 13.9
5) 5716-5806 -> 13.4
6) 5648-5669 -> 13.5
